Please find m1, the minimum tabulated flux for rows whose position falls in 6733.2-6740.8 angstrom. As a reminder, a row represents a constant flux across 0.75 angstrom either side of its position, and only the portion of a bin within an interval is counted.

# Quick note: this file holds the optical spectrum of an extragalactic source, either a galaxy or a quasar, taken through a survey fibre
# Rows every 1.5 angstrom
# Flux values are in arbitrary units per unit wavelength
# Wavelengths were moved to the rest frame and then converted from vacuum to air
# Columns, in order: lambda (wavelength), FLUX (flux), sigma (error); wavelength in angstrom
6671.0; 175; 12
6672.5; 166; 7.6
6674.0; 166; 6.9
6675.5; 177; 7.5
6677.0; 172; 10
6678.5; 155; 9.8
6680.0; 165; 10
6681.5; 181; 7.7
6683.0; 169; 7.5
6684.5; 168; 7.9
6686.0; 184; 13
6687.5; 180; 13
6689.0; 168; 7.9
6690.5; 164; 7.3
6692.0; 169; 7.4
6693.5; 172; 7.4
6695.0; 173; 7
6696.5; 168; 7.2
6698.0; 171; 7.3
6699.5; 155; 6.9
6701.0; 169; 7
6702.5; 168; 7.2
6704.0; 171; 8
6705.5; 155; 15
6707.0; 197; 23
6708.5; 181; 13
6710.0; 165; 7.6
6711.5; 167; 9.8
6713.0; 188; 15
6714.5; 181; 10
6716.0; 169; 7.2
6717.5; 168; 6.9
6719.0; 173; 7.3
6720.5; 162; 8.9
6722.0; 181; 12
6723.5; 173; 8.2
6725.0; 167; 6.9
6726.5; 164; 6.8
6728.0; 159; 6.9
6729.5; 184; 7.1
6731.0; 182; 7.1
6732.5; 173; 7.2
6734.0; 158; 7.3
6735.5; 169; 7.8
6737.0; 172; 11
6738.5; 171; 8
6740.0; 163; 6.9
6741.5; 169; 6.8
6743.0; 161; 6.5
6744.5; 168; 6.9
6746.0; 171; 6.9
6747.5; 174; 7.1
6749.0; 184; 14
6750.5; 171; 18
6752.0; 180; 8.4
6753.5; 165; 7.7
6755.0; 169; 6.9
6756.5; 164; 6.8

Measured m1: 158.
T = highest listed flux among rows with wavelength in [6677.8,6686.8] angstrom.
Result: 184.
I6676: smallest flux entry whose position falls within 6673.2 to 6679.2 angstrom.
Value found 155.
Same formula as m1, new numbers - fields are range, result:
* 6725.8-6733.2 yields 159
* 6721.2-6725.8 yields 167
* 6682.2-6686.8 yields 168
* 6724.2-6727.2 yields 164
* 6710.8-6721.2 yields 162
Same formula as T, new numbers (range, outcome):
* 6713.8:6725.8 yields 181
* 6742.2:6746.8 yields 171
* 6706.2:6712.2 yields 197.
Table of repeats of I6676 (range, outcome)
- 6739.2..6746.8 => 161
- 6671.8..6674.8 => 166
